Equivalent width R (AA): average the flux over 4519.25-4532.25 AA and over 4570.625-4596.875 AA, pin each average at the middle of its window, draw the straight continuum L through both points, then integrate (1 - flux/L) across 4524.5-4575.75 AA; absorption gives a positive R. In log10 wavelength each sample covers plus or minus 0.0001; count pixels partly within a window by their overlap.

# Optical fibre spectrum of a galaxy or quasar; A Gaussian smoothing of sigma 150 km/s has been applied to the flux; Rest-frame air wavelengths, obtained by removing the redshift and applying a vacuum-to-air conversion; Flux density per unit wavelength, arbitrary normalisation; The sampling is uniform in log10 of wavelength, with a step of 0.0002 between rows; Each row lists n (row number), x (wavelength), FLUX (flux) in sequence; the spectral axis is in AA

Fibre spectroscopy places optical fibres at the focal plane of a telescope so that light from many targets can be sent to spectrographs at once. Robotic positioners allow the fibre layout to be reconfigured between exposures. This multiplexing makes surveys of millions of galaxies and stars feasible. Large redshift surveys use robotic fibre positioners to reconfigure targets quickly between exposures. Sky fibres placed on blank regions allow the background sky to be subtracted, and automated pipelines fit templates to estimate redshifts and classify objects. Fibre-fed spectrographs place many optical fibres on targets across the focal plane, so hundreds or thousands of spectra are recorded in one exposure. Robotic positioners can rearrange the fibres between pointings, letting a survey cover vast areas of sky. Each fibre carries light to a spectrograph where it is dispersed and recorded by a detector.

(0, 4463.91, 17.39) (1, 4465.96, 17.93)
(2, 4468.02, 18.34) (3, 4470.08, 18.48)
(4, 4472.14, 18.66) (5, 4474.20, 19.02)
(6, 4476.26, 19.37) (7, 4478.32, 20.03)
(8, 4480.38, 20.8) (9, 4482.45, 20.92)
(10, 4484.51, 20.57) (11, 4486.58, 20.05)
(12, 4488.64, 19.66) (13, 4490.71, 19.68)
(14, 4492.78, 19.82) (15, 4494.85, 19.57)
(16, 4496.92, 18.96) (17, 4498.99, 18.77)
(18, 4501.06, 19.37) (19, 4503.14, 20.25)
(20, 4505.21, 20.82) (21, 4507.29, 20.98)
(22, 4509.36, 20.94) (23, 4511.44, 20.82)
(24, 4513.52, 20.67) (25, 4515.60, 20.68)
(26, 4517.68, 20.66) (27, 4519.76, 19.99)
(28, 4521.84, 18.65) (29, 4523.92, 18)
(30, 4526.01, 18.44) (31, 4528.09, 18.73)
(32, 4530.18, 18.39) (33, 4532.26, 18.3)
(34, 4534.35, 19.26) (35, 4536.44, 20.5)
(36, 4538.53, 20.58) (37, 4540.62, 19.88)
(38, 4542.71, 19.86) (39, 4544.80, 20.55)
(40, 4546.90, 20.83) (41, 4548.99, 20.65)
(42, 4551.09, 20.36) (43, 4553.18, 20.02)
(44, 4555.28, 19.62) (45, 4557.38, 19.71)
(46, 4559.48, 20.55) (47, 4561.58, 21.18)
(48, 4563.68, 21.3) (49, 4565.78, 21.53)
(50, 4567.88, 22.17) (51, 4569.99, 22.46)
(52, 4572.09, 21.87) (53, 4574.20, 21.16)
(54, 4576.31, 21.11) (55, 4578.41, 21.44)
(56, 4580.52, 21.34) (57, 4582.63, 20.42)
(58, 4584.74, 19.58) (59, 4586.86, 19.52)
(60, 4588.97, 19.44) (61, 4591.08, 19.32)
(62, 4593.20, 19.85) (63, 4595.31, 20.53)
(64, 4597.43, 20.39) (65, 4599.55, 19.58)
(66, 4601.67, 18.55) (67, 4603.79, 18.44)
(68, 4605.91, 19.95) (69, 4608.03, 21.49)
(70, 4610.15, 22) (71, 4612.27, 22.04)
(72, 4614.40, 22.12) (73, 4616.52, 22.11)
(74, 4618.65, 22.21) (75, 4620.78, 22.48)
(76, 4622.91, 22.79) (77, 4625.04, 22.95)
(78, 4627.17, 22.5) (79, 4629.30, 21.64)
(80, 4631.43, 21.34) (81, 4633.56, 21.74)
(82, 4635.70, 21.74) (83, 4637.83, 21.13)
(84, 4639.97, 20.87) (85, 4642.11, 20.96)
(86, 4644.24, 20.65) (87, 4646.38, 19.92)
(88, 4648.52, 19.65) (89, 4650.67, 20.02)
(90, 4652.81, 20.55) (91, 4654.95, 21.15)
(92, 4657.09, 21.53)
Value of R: -2.4 AA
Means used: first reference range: 18.6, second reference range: 20.5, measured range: 20.3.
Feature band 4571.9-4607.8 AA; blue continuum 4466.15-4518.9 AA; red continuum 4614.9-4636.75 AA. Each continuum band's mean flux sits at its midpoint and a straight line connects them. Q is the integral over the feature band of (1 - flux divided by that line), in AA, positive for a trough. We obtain 2.33 AA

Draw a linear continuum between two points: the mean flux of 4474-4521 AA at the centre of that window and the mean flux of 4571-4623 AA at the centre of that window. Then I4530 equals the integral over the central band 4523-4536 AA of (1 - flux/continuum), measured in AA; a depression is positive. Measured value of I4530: 1.1 AA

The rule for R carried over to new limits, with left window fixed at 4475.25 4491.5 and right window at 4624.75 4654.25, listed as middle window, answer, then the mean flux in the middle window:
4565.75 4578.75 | -0.65 AA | 21.7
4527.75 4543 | 0.75 AA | 19.5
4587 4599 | 0.54 AA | 19.9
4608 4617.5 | -0.49 AA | 22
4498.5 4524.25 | 0.23 AA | 20.1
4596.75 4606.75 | 0.73 AA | 19.3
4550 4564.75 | 0.14 AA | 20.4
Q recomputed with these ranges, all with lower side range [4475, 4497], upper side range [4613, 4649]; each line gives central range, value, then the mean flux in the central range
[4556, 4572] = -0.32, 21.3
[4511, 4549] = 1.41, 19.7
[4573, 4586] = 0.12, 20.8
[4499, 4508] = 0.01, 20.1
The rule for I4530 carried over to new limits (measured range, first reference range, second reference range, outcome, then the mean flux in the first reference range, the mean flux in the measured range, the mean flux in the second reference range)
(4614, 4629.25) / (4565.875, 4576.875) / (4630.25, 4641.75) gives -0.7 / 21.8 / 22.4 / 21.3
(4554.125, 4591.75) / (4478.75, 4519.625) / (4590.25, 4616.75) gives -0.7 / 20.2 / 20.8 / 20.5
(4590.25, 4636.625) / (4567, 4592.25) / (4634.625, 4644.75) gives -0.5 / 20.8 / 21.2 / 21.1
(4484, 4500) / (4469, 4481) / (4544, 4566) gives 0.0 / 19.3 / 19.6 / 20.5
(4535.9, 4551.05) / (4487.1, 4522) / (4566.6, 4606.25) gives -0.1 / 20.1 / 20.4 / 20.4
